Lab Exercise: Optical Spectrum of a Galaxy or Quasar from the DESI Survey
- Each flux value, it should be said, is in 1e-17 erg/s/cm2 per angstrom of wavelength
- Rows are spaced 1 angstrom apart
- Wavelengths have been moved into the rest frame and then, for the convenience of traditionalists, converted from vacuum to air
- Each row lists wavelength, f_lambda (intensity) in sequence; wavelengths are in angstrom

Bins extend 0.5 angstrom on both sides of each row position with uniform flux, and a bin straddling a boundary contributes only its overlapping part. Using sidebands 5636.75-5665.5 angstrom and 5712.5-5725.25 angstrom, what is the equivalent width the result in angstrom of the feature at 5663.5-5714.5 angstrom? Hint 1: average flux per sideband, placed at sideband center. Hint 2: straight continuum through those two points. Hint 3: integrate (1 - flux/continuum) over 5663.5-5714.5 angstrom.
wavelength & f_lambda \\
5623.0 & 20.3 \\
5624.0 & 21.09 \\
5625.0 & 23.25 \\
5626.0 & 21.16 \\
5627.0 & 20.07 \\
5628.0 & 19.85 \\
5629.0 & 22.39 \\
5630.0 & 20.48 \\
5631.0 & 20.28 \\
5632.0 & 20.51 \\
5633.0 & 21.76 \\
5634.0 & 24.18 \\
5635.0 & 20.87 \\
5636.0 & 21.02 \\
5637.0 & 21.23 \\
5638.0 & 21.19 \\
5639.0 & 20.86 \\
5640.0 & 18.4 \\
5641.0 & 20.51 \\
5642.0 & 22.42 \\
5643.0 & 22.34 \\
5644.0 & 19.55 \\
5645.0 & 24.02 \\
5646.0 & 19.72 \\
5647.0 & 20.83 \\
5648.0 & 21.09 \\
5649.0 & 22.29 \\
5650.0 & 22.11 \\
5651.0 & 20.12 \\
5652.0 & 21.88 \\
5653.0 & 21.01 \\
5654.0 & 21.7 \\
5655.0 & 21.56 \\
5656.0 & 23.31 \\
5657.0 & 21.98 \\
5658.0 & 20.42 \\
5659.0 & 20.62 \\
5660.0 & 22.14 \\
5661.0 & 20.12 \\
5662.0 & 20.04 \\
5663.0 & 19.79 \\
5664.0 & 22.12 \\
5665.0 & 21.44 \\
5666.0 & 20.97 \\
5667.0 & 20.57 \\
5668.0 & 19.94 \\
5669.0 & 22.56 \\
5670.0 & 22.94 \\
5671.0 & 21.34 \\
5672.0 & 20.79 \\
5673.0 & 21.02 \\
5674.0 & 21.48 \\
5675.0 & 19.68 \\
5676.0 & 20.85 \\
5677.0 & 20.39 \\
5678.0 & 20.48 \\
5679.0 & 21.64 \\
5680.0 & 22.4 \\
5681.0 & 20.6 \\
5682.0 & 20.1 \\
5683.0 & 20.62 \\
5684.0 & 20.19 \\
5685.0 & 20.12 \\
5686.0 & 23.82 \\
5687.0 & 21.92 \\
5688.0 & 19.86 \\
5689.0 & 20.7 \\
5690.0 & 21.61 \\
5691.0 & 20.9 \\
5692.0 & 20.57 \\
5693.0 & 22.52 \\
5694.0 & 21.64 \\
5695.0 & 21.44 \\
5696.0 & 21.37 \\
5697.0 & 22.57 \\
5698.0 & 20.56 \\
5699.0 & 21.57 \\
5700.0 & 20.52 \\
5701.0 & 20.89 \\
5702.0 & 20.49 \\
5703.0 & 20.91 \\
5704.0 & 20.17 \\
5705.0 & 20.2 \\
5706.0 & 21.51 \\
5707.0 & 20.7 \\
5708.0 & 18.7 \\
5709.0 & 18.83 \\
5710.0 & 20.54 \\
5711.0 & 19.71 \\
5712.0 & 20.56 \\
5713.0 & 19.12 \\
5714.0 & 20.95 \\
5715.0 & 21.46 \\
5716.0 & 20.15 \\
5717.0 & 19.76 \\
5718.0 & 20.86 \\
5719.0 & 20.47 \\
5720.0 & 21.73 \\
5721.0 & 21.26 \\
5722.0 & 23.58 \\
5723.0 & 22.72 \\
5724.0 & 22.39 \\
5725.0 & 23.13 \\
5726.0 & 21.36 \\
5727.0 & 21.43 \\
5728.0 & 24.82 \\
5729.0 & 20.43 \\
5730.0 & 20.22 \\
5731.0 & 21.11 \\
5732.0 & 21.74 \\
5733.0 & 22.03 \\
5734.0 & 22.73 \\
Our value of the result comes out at 0.82 angstrom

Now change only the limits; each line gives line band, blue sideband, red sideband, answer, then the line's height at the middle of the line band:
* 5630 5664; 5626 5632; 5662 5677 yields -0.6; 20.8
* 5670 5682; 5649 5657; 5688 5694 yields 0.2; 21.4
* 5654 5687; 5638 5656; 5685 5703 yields 0.2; 21.3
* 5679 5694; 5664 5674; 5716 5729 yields 0.2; 21.5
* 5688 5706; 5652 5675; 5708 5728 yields 0.1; 21.1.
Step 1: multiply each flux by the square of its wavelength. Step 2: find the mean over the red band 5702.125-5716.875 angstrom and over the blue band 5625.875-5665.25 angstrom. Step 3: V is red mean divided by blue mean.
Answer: 0.98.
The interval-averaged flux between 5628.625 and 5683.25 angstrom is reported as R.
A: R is 21.2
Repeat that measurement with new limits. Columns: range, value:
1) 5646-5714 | 21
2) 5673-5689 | 20.9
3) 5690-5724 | 20.9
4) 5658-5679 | 21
